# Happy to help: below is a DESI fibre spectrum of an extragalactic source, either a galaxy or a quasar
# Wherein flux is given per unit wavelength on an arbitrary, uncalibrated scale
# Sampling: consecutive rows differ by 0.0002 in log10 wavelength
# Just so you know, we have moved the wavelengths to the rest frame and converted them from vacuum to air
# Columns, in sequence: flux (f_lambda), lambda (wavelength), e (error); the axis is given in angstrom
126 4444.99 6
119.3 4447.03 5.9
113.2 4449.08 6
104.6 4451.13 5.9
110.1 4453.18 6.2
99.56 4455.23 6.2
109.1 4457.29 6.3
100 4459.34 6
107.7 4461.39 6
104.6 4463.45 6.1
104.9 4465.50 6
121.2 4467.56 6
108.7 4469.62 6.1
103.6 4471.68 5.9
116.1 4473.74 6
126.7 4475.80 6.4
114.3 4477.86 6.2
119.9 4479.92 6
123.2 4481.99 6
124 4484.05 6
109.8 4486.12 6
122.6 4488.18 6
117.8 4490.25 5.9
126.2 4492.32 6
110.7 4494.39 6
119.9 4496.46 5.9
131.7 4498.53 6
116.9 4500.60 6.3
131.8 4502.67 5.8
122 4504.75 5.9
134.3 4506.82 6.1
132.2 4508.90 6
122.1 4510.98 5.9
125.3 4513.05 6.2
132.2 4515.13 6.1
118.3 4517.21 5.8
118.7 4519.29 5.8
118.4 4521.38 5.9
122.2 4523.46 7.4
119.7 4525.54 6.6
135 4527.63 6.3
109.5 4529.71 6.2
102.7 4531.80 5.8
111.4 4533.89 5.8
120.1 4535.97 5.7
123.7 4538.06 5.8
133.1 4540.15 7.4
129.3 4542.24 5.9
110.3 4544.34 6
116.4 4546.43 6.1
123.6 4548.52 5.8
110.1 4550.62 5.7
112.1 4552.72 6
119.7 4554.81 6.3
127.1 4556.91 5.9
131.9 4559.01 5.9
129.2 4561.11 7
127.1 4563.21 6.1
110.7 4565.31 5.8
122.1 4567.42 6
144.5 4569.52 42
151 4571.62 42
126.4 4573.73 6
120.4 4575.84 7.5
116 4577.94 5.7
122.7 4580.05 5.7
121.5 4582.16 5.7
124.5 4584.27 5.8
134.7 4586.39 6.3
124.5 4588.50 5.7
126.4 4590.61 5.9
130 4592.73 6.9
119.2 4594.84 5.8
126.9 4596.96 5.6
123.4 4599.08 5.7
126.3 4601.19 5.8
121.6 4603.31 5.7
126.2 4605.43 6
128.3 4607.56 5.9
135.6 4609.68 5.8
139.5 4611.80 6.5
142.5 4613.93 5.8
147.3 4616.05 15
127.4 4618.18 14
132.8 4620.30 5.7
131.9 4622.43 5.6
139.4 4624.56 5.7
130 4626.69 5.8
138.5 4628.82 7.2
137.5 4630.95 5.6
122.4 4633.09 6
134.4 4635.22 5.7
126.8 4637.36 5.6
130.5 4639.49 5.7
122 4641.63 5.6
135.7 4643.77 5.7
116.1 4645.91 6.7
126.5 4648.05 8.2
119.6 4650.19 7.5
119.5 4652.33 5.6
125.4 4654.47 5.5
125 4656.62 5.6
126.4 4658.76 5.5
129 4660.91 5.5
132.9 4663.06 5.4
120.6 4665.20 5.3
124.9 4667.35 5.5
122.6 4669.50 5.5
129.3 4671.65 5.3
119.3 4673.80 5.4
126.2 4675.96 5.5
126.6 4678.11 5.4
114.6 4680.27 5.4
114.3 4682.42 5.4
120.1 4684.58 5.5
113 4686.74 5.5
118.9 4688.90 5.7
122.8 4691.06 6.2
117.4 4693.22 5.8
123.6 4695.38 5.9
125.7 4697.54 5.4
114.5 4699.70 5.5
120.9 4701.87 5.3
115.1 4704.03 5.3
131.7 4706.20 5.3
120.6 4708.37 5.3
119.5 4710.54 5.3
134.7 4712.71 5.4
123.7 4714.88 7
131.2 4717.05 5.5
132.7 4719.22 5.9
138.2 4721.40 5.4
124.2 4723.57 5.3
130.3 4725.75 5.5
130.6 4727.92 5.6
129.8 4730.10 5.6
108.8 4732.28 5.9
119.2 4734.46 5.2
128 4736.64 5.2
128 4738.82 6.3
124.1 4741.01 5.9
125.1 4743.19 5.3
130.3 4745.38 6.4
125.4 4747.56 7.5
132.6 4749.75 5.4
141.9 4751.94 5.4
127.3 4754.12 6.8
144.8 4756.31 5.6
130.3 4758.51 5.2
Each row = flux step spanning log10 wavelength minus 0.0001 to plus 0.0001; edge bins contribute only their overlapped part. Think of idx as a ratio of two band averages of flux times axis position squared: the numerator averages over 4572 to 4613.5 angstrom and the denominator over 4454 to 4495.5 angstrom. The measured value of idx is 1.17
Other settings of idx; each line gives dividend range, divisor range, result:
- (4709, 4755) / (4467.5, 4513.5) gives 1.17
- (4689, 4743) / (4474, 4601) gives 1.10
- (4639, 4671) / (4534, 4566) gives 1.08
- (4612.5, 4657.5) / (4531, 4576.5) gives 1.10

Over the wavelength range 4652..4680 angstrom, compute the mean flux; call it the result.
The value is 125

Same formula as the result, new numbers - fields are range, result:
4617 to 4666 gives 128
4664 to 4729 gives 124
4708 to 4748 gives 127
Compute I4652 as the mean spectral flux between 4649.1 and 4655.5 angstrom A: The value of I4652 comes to 122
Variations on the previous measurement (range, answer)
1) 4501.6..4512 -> 128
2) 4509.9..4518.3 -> 125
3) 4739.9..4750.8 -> 127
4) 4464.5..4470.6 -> 112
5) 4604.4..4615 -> 134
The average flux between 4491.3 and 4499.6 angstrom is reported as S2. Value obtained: 122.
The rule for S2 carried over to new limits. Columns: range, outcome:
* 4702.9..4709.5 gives 122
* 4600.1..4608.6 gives 126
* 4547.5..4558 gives 119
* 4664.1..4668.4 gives 123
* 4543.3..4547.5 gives 114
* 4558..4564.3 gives 129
